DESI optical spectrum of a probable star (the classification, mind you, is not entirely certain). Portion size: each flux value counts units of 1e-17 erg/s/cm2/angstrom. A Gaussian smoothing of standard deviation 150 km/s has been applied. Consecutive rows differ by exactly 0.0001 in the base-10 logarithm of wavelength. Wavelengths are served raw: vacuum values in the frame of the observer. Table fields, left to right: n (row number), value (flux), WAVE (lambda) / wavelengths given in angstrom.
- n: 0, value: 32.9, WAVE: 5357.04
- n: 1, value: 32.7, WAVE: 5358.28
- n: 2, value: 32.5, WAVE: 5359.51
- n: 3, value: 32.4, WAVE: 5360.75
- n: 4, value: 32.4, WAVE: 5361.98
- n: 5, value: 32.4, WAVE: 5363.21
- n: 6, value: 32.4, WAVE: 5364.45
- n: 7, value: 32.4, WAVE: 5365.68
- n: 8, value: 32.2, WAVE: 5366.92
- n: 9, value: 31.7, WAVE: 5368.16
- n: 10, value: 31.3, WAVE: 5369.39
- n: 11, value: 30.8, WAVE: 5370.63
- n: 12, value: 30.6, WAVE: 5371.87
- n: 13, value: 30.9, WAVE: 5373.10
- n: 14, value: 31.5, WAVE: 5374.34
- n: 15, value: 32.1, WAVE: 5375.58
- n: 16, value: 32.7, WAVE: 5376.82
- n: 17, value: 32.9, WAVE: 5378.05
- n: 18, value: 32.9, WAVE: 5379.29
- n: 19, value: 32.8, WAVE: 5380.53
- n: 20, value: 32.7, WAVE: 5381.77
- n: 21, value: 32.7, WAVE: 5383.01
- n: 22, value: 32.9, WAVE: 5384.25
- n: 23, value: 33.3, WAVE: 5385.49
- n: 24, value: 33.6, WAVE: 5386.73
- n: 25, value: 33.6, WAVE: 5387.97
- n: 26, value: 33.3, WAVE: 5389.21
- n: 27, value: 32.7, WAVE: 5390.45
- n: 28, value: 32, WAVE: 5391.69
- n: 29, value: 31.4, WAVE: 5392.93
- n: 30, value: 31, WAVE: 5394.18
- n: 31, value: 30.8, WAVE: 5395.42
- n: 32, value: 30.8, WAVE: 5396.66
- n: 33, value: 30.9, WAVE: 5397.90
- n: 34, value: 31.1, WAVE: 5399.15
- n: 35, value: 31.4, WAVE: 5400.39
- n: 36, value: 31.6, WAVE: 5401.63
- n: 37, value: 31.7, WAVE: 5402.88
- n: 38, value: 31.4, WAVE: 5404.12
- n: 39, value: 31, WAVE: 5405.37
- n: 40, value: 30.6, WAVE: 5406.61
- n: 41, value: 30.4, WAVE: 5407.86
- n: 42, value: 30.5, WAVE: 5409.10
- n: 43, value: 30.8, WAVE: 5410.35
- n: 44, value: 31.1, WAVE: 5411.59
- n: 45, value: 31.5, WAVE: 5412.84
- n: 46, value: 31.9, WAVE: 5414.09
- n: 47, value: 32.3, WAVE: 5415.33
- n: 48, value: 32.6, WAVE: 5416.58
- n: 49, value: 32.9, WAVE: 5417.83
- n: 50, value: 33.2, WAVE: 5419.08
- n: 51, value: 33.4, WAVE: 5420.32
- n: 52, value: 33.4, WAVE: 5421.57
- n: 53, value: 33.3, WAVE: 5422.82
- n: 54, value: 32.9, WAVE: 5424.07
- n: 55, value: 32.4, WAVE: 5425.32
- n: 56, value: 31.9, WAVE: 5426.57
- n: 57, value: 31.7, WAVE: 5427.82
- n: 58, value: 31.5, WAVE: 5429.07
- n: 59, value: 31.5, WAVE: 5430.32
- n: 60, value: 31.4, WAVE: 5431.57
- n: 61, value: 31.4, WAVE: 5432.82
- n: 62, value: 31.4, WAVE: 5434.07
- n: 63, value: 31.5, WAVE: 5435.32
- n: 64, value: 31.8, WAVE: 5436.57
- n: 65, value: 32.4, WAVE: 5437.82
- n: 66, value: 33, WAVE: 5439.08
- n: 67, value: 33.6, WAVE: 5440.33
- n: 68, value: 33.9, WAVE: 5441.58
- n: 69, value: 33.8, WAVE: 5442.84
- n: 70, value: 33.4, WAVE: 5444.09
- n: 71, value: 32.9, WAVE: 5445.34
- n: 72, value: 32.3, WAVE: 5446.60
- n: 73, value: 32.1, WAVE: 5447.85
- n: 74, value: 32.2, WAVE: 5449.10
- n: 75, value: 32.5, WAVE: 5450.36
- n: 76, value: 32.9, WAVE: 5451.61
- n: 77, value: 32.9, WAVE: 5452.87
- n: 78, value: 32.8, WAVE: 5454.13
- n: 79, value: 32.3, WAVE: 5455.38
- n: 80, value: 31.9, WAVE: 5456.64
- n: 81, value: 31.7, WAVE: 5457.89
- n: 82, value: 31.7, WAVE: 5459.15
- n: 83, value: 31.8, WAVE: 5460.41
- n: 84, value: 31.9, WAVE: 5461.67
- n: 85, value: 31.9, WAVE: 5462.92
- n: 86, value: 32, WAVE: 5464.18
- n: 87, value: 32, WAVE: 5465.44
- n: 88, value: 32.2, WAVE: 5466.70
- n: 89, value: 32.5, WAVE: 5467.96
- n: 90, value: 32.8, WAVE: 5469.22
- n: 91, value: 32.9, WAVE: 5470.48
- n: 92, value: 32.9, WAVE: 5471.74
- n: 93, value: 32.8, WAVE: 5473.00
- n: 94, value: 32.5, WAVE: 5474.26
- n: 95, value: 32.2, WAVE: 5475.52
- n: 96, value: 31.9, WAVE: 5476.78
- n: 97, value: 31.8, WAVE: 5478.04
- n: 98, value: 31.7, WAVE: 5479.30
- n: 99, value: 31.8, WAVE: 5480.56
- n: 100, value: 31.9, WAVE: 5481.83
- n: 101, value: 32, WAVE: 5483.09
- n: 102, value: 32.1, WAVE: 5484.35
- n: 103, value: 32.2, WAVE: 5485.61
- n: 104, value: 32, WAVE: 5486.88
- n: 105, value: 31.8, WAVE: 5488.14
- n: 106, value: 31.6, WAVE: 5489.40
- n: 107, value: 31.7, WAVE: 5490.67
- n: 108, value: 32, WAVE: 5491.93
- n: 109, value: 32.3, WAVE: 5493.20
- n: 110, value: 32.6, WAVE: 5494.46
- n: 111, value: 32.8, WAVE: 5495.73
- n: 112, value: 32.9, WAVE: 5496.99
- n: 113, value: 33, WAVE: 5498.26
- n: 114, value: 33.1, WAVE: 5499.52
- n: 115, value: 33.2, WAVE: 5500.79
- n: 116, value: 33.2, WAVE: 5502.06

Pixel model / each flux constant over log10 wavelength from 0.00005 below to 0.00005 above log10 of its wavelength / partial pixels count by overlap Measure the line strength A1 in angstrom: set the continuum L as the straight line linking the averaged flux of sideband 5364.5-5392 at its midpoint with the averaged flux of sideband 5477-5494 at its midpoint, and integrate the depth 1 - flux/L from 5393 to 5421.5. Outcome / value 0.6 angstrom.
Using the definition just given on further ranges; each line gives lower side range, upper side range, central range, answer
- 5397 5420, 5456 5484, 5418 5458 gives -0.86 angstrom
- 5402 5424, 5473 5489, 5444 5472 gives -0.31 angstrom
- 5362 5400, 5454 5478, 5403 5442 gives 0.18 angstrom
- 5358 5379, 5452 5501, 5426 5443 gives 0.00 angstrom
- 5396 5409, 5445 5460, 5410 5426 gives -0.51 angstrom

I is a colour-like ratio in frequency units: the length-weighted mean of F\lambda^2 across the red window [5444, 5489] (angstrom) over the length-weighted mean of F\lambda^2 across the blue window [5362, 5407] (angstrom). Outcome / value 1.04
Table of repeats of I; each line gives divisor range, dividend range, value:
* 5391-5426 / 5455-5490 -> 1.04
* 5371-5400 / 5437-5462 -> 1.04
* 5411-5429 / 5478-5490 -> 1.01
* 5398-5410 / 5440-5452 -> 1.08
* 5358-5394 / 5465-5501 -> 1.04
